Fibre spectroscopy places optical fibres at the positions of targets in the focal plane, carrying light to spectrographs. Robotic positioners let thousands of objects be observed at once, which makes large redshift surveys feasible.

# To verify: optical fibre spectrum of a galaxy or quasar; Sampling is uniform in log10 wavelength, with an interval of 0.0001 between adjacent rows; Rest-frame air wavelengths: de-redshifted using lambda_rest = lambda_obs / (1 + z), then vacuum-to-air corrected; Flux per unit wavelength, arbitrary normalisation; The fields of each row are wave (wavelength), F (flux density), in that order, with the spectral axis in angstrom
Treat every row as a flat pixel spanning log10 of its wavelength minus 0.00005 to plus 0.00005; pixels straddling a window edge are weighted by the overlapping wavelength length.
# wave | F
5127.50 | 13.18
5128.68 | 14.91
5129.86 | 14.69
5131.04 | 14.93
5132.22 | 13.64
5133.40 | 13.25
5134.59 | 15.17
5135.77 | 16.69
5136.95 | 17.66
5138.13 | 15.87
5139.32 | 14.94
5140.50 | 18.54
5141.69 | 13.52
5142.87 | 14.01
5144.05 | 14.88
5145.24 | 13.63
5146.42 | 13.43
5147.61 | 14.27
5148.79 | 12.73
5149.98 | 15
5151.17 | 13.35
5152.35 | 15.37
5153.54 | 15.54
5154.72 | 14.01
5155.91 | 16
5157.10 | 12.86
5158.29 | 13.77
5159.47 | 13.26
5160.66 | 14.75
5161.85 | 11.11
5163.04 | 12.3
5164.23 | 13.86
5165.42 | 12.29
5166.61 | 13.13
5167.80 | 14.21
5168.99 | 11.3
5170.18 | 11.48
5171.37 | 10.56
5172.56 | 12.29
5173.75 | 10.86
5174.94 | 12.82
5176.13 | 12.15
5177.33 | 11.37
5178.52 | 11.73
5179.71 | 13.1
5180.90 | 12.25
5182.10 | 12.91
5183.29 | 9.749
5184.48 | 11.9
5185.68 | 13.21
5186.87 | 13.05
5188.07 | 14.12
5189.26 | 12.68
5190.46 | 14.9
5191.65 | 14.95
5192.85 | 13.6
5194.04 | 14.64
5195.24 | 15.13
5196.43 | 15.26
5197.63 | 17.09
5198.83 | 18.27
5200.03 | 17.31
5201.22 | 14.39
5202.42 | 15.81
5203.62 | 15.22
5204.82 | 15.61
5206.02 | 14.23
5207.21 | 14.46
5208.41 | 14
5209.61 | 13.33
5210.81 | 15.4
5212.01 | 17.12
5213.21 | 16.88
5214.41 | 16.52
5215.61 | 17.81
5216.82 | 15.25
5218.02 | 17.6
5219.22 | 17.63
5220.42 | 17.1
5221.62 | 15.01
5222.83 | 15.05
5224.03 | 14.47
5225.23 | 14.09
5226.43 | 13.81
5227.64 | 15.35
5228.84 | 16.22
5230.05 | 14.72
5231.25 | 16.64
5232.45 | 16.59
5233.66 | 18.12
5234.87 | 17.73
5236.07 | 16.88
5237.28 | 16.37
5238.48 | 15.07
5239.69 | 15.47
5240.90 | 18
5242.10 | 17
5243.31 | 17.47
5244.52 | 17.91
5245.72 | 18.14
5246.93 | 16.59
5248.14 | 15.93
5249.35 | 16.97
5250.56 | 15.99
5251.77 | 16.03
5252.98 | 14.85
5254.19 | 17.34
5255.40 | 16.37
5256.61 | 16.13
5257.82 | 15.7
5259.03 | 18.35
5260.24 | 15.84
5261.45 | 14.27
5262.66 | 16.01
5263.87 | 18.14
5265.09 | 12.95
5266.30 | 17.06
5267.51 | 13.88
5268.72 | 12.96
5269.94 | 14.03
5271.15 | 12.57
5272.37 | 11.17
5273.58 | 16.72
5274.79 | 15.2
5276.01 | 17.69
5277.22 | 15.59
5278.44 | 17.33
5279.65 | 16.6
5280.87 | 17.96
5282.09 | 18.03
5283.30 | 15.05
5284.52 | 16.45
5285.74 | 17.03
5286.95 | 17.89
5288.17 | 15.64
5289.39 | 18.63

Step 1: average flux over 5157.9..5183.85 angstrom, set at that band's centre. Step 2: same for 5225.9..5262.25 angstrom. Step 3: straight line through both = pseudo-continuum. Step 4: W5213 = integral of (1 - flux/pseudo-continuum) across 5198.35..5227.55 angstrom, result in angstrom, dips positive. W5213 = -2.04 angstrom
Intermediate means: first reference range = 12.3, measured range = 15.7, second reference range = 16.4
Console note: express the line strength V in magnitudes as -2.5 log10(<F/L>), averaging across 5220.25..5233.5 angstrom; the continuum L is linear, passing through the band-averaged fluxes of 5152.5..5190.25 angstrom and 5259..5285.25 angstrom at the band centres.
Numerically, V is -0.079 mag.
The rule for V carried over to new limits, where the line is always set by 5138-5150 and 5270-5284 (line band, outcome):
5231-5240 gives -0.086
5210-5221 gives -0.105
